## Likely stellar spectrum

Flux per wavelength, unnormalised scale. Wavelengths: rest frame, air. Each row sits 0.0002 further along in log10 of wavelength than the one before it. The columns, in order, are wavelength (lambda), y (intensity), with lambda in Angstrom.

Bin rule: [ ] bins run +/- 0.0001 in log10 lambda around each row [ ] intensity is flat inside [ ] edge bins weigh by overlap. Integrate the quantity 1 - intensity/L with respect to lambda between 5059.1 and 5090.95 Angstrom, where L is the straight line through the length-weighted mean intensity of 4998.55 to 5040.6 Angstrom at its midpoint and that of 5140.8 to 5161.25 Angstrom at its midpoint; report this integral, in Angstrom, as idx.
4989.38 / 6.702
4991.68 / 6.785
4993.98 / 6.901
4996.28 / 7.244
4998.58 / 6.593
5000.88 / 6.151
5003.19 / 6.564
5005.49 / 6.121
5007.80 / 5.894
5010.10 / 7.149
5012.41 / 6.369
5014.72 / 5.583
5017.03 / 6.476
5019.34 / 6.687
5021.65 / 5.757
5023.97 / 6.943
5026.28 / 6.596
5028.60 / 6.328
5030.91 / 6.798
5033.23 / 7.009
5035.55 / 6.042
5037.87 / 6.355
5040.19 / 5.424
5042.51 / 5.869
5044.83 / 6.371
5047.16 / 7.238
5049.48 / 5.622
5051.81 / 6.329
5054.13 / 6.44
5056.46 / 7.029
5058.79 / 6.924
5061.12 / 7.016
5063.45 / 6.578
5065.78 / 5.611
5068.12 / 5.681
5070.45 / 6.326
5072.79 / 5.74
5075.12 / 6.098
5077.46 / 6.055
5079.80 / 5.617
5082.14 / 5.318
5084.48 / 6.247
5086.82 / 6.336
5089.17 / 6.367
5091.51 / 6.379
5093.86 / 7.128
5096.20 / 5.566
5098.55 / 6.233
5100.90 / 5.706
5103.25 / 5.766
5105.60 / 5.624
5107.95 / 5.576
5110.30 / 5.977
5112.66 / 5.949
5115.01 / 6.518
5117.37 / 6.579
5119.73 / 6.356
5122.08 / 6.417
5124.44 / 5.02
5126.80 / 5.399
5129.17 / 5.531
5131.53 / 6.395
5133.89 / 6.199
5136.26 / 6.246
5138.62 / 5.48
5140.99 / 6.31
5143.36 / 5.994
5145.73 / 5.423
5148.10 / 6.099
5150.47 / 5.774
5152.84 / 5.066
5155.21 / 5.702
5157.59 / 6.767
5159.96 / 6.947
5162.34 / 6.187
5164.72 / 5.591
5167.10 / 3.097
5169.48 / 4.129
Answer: 0.6 Angstrom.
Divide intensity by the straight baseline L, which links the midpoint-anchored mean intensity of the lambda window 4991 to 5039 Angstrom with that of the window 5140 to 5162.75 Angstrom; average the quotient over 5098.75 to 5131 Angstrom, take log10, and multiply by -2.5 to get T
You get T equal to 0.04 mag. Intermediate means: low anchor 6.49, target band 5.9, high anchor 6.02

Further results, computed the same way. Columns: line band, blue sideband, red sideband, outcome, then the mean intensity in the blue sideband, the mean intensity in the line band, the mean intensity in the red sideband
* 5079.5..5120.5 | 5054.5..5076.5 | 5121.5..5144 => 0.00 mag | 6.33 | 6.08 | 5.88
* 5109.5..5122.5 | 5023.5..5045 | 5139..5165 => -0.04 mag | 6.36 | 6.3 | 5.98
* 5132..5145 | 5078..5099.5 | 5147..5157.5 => -0.04 mag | 6.13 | 6.04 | 5.77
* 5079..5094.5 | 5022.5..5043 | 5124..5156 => -0.02 mag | 6.38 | 6.18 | 5.78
